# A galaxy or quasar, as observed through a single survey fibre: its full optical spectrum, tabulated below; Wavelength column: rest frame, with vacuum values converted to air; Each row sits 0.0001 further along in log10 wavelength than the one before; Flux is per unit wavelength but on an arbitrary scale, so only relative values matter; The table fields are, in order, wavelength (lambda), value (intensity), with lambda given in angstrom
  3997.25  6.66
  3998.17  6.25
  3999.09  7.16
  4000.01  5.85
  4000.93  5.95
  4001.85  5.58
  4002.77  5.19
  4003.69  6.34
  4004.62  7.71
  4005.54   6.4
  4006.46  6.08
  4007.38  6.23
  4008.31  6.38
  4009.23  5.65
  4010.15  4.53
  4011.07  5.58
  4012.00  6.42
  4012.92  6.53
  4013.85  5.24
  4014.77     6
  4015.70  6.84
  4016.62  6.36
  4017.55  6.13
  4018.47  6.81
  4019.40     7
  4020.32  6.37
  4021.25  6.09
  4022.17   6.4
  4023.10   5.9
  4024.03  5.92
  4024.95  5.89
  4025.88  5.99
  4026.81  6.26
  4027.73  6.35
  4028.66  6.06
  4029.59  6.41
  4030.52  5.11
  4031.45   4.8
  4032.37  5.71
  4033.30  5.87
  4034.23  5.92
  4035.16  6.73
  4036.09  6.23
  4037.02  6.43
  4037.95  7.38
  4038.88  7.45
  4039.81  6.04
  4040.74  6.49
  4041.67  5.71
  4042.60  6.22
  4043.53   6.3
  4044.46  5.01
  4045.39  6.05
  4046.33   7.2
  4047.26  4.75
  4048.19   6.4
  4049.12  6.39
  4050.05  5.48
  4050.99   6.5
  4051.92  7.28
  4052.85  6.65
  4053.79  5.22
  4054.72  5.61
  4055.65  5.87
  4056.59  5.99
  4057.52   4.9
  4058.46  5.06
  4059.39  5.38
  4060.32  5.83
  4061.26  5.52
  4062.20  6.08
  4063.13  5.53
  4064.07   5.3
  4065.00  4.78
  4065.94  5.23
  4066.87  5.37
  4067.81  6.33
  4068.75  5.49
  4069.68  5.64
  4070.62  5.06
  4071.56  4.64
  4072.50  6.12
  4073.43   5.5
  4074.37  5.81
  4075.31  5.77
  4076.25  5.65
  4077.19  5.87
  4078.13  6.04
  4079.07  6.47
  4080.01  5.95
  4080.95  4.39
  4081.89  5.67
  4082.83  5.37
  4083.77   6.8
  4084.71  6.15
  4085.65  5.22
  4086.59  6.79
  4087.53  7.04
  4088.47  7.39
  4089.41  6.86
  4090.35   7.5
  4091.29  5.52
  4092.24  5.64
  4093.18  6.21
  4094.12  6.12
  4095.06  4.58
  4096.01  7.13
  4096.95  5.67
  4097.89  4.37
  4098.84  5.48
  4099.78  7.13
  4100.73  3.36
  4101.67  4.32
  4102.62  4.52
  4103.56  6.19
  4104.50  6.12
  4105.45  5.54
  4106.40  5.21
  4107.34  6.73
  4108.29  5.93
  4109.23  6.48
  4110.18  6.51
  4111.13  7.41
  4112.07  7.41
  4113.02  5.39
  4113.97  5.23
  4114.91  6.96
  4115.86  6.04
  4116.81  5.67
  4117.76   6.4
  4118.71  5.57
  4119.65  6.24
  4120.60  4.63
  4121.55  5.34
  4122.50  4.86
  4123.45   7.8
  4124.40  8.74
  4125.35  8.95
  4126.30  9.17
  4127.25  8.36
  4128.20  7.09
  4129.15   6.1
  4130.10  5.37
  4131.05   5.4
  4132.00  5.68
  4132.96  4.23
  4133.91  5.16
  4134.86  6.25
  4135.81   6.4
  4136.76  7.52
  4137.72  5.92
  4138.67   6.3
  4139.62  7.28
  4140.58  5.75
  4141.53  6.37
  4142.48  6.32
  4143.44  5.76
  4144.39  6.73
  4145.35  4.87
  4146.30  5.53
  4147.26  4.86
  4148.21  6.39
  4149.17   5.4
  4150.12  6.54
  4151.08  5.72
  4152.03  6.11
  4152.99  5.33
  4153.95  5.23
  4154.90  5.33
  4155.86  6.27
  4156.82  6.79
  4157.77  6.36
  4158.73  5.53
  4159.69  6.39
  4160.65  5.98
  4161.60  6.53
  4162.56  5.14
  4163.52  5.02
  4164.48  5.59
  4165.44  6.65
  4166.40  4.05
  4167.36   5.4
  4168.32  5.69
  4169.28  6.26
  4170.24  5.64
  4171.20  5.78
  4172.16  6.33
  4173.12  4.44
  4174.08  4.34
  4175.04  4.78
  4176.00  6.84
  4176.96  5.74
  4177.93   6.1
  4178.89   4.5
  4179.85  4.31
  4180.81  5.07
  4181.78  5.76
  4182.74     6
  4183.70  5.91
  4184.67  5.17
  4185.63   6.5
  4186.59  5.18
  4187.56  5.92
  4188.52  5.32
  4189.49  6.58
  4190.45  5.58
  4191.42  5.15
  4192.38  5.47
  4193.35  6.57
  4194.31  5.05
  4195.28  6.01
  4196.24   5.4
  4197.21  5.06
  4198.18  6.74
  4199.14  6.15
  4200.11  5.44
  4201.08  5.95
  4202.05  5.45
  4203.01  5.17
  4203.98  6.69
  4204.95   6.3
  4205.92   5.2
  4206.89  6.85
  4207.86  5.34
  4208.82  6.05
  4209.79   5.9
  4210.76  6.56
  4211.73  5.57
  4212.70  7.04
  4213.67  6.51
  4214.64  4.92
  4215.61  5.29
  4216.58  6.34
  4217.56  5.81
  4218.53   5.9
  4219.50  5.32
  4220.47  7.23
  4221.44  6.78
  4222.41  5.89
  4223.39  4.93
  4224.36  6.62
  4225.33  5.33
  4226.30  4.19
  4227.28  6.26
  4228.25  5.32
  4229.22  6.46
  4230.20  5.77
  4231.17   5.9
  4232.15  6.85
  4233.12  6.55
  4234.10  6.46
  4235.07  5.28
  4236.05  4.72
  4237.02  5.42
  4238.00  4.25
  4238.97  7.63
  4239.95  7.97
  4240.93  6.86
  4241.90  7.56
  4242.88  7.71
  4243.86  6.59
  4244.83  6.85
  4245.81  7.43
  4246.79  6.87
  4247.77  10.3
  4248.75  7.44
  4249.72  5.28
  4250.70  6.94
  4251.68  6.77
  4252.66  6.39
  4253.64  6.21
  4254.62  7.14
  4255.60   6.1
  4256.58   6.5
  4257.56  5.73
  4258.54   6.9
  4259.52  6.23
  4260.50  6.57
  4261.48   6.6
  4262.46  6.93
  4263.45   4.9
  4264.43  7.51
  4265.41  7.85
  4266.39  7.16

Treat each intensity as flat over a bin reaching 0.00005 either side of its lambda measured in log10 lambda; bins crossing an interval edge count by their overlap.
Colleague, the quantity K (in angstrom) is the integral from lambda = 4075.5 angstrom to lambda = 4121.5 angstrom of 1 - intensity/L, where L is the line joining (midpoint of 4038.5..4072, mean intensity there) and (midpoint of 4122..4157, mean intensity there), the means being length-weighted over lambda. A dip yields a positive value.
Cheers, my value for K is 0.8 angstrom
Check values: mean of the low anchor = 5.79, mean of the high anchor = 6.26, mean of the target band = 5.93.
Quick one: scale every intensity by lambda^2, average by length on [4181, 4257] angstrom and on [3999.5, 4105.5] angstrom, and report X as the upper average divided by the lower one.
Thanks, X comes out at 1.1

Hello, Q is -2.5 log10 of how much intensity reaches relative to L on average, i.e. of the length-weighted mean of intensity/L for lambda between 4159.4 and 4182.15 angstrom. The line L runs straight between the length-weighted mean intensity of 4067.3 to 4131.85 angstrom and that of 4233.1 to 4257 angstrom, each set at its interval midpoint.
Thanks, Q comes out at 0.16 mag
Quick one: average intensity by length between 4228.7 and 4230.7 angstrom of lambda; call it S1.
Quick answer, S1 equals 6.1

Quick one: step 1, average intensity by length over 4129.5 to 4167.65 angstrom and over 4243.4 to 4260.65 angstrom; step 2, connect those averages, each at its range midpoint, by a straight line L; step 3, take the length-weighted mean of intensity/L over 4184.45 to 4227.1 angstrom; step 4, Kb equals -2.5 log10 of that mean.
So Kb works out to 0.09 mag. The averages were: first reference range 5.84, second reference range 6.8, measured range 5.84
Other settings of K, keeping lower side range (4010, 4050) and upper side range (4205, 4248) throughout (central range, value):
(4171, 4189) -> 2.12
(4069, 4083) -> 1.25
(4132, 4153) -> 0.78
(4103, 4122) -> 0.38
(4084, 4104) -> 0.91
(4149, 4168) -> 1.27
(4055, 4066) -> 1.21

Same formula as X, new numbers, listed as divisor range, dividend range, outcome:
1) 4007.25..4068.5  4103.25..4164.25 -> 1.08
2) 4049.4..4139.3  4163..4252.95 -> 1.05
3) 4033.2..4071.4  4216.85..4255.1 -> 1.18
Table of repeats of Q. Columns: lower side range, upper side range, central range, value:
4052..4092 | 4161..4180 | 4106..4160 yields -0.109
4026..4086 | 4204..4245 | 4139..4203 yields 0.057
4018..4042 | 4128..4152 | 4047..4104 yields 0.063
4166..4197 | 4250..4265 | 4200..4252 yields -0.024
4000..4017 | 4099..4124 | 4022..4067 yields 0.010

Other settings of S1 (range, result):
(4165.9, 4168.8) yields 5.05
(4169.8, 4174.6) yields 5.3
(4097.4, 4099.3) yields 4.92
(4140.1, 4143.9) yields 6.05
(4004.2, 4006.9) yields 6.73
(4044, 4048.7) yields 5.89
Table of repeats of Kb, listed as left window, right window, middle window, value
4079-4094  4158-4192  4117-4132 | -0.12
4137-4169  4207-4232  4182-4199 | 0.03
